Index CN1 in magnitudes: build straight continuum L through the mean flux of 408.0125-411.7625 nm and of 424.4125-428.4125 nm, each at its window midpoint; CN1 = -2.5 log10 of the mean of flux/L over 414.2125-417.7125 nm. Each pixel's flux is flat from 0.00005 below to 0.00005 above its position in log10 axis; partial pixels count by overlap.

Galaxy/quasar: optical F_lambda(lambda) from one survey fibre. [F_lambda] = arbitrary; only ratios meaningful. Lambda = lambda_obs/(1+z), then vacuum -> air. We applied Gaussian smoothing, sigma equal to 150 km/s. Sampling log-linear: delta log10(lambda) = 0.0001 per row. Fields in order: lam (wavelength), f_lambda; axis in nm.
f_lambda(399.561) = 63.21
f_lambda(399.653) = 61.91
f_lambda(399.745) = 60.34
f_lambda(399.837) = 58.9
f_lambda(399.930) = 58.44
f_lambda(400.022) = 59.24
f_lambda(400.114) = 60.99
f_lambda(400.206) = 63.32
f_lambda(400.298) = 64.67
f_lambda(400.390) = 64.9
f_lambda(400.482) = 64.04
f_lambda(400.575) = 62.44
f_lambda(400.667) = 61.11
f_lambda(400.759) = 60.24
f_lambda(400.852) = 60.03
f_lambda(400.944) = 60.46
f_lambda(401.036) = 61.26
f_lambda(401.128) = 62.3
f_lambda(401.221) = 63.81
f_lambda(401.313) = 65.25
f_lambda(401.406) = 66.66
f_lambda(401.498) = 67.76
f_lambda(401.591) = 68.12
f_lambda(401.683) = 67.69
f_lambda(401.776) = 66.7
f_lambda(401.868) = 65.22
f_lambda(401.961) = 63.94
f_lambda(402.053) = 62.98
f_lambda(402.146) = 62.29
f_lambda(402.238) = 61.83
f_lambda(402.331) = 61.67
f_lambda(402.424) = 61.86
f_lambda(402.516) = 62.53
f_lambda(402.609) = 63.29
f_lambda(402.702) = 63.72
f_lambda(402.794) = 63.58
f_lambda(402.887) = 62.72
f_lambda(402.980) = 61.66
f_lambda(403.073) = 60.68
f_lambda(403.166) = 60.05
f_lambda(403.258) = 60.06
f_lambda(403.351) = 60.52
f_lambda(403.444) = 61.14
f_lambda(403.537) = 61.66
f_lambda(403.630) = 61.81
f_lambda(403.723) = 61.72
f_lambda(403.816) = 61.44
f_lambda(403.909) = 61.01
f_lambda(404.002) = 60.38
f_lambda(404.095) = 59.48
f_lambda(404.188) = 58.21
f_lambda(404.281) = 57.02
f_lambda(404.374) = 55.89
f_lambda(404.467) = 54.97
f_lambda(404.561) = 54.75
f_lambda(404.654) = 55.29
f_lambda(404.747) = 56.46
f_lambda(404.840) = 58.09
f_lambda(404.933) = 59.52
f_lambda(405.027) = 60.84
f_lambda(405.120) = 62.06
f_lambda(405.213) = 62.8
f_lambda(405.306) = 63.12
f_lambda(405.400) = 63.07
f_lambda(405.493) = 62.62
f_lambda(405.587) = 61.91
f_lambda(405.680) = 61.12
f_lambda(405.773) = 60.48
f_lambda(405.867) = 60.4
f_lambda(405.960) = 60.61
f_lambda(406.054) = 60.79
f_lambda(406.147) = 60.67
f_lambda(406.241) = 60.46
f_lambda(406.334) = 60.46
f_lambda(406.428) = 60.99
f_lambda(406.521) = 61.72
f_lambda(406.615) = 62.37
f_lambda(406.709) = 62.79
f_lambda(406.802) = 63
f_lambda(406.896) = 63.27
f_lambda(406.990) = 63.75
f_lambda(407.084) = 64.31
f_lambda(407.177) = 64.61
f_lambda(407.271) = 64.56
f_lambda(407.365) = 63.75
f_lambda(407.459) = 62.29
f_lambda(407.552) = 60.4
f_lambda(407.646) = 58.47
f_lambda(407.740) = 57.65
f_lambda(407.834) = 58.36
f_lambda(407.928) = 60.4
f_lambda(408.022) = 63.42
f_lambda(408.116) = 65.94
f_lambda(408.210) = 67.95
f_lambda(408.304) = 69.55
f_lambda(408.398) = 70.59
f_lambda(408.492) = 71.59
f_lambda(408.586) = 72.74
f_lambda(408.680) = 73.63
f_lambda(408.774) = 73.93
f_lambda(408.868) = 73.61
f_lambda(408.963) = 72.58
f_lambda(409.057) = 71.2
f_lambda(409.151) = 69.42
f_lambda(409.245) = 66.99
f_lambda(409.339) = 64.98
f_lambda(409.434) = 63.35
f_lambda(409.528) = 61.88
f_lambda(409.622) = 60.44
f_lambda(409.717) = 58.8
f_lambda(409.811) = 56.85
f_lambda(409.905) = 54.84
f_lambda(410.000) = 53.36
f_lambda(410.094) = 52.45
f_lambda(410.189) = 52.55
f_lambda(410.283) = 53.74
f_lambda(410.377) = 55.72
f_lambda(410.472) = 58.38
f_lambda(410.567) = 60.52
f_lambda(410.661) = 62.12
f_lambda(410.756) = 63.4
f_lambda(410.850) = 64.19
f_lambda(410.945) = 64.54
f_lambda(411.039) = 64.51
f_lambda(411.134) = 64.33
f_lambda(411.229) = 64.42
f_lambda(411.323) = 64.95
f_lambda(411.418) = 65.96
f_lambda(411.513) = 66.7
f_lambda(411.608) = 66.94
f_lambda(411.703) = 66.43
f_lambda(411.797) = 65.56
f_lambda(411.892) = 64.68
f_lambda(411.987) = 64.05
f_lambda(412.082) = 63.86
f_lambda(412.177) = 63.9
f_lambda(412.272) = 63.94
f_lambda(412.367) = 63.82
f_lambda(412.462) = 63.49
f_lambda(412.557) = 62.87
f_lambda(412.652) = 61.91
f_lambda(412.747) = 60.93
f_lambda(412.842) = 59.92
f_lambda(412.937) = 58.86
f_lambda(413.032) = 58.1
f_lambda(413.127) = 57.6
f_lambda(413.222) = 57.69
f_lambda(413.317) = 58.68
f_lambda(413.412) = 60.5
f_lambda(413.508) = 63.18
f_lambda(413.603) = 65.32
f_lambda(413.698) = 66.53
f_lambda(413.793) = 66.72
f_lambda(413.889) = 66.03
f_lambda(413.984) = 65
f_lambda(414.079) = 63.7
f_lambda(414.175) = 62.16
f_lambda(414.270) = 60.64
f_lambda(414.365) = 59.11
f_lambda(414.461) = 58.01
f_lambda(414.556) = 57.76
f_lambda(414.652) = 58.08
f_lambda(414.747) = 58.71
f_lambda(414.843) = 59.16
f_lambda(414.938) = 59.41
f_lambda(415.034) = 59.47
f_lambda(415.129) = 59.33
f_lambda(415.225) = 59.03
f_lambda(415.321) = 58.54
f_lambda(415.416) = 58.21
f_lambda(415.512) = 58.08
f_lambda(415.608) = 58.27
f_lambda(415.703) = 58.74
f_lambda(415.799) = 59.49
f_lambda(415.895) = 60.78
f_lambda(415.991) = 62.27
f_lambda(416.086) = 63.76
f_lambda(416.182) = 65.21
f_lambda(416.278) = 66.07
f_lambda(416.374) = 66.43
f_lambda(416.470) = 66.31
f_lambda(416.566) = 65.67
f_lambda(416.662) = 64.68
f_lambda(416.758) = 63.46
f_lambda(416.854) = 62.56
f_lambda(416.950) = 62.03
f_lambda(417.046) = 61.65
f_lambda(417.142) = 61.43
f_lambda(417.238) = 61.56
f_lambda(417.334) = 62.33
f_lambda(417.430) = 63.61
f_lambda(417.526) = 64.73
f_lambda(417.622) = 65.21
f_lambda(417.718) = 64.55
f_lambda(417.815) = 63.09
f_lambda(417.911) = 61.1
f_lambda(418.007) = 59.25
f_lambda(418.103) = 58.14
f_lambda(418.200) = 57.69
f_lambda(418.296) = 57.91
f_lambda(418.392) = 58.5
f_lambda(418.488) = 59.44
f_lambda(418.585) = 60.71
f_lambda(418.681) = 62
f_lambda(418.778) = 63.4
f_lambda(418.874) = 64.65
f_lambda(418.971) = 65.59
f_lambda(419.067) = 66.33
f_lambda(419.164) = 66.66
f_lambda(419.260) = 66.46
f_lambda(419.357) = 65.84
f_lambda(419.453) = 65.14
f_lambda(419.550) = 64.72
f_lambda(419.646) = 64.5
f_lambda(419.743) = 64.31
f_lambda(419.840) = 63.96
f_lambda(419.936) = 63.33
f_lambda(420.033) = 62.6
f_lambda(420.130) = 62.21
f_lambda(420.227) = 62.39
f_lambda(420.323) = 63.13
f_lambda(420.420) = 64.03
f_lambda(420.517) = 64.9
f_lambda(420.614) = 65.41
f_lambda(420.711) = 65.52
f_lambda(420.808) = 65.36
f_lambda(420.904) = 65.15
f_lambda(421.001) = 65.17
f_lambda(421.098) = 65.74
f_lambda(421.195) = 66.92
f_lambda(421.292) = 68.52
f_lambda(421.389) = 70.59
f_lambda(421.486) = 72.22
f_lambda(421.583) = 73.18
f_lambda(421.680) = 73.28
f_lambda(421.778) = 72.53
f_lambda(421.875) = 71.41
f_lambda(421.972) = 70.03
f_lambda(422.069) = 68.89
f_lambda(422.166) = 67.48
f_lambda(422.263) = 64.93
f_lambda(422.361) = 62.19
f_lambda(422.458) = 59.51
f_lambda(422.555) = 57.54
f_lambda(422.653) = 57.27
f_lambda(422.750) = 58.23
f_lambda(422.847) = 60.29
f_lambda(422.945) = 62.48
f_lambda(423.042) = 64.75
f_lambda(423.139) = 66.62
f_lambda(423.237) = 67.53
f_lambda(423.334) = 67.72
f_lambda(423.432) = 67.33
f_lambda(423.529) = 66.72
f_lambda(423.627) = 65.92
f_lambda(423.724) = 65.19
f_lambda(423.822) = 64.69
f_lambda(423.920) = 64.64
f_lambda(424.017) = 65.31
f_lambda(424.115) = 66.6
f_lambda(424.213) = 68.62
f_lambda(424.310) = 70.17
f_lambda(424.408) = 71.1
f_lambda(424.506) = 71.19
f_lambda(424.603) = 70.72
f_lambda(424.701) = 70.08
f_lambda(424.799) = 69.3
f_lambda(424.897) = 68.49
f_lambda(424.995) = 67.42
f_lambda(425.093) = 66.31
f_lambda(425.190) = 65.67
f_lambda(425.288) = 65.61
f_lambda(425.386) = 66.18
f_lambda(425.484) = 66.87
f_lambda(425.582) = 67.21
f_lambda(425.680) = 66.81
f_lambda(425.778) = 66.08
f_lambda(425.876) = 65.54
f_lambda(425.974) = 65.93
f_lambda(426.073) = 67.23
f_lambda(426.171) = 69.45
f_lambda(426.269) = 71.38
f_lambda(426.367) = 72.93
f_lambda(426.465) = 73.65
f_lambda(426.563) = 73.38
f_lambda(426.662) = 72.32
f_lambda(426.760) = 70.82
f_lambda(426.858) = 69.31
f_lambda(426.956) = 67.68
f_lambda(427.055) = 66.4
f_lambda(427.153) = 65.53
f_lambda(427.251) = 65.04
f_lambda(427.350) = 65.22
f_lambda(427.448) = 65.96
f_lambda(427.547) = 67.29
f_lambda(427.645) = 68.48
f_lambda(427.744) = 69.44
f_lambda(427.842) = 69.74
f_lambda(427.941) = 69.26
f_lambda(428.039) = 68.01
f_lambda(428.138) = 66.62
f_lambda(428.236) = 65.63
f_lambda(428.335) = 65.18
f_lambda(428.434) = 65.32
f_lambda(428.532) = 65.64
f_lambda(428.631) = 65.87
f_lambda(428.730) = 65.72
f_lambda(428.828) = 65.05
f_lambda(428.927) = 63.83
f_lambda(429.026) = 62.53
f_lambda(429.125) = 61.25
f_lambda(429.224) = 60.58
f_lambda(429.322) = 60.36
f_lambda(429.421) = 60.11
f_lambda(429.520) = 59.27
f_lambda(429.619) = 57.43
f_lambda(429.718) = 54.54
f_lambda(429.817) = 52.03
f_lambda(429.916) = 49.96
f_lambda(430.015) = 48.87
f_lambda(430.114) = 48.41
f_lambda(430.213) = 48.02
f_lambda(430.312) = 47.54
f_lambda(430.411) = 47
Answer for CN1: 0.07 mag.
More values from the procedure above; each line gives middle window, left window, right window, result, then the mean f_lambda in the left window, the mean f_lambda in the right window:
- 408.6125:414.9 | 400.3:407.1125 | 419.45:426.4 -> 0.02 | 61.7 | 66.4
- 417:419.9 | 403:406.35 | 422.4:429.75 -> 0.02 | 60.1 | 66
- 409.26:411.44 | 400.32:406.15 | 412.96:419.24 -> 0.02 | 61.6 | 61.7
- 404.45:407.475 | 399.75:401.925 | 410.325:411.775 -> 0.04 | 63.1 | 63.6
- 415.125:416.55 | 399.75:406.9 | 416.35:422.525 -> 0.04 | 61.6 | 64.5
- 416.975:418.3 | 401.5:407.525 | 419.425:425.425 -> 0.05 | 61.6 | 66.1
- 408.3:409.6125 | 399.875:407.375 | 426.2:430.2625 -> -0.12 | 61.7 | 64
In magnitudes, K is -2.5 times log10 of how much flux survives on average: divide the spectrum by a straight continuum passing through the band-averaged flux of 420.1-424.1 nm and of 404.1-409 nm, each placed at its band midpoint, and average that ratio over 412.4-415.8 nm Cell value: 0.06 mag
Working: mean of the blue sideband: 62.6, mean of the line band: 60.6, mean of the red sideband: 65.7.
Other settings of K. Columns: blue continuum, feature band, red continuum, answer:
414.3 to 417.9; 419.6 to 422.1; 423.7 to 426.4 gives -0.03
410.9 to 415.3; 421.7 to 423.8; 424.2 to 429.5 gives 0.01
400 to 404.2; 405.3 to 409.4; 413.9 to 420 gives -0.04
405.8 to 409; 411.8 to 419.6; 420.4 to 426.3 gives 0.06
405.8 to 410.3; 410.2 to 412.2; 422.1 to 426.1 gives 0.01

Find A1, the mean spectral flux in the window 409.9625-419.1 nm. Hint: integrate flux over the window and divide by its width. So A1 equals 61.7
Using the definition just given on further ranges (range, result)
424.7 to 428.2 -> 68.1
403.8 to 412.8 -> 62.5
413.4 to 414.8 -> 62.1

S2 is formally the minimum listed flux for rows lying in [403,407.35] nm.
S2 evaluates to 54.75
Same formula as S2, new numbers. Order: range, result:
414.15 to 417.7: 57.76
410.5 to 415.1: 57.6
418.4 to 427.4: 57.27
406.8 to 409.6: 57.65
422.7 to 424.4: 58.23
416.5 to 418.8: 57.69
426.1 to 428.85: 65.04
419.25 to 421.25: 62.21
